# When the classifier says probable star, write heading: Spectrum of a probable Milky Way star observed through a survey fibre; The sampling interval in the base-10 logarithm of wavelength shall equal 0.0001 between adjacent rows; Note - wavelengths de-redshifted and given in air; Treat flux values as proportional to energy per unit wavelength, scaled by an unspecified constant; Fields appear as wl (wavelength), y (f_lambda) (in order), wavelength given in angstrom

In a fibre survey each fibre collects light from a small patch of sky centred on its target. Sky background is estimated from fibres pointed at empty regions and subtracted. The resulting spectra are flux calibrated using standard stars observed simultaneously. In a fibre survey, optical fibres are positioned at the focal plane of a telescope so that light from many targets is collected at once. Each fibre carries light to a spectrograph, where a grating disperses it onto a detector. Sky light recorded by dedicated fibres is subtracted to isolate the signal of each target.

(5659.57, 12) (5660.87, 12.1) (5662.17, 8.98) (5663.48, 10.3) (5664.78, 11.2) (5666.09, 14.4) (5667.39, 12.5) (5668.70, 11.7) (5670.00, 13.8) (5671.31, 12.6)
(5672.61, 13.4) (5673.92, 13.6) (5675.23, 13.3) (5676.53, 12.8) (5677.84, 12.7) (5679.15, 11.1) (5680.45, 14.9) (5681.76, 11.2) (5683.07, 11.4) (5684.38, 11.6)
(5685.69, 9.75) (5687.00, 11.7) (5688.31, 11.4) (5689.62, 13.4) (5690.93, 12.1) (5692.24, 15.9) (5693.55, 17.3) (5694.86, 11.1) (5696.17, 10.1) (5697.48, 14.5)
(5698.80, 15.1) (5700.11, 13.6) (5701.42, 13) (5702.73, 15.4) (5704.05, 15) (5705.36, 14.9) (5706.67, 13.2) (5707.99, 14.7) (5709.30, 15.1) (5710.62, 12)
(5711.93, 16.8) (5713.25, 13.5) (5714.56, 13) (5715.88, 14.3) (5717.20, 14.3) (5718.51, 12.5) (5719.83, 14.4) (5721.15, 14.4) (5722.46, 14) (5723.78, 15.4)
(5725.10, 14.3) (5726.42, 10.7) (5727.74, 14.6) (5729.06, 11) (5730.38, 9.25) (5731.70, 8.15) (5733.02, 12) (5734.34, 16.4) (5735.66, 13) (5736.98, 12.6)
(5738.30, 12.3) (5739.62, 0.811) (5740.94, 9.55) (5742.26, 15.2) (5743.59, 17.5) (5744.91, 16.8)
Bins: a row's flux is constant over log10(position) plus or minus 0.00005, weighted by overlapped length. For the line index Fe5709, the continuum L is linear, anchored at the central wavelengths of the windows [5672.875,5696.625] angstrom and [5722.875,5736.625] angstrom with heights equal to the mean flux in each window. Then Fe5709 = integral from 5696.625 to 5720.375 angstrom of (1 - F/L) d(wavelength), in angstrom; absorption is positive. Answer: -3.1 angstrom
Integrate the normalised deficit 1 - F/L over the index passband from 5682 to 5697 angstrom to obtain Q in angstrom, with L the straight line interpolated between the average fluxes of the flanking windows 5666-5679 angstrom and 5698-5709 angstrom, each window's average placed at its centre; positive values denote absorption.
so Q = 1.5 angstrom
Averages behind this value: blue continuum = 12.9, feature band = 12.3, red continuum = 14.4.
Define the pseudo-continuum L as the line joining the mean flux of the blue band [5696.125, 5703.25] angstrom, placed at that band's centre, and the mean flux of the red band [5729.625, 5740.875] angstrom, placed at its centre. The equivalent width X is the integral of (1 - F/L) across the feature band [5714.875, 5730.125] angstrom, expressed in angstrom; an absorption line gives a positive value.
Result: -2.3 angstrom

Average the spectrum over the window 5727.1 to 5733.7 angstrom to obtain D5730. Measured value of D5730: 11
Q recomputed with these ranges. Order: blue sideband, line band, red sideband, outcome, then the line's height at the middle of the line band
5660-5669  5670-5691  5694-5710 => 0.29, 12.6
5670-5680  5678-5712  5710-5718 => 0.54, 13.5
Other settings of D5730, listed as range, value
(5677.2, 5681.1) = 12.9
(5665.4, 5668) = 13.4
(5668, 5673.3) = 12.9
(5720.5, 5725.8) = 14.5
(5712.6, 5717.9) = 13.8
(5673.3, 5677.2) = 13.2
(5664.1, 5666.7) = 12.7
